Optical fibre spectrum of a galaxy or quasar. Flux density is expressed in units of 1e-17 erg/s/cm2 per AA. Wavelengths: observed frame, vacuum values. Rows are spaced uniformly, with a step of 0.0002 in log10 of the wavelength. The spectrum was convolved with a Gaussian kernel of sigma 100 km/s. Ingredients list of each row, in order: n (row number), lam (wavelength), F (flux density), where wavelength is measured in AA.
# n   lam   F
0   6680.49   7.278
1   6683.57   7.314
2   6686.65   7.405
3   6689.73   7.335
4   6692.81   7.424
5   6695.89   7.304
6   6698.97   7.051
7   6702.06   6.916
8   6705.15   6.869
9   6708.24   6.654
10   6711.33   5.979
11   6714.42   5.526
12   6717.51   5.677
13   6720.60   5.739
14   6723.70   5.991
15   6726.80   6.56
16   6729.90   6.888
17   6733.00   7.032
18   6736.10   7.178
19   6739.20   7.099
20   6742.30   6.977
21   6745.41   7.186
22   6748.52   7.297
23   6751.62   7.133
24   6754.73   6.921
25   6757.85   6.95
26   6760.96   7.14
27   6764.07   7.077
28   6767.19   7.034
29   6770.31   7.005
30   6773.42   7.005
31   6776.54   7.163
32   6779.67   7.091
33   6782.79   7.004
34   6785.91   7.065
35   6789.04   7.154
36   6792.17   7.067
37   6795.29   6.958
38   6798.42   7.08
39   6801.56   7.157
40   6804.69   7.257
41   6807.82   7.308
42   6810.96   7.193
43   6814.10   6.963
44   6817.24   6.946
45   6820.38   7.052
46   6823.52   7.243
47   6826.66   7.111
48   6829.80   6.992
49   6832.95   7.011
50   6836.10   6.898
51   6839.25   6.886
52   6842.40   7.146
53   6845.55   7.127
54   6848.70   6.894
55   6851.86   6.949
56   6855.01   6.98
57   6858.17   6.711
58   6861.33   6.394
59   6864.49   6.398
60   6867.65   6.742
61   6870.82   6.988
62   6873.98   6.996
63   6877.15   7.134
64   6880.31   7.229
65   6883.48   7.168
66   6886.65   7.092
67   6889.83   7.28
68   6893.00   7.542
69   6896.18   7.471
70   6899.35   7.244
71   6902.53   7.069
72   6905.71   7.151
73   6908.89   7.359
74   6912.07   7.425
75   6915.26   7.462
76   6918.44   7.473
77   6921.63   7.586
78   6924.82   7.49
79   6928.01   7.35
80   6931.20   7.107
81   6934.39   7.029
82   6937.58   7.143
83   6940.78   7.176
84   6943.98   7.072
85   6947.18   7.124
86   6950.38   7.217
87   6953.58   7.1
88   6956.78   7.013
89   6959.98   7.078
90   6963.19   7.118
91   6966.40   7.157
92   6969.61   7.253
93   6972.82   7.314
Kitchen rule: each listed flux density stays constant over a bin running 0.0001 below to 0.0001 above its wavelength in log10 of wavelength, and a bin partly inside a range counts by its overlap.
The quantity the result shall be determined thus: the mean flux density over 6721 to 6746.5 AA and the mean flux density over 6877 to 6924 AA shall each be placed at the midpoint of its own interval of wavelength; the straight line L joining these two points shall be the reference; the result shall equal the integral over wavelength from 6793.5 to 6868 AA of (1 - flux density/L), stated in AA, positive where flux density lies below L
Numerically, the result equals 1.3 AA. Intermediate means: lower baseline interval 6.81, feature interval 6.98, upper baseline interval 7.32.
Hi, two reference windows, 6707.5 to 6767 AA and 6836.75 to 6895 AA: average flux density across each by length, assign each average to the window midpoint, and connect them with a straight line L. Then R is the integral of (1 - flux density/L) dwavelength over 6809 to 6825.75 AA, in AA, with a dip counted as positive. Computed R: -0.5 AA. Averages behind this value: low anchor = 6.69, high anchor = 6.98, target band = 7.08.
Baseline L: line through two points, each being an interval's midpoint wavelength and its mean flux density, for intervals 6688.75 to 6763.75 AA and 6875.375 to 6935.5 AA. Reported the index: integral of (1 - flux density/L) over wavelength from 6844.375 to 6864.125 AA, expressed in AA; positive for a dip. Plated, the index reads 0.9 AA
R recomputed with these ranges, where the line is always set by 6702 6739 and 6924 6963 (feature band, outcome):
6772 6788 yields -1.09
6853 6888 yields 0.10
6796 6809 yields -0.95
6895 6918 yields -0.94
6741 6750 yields -0.90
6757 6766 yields -0.70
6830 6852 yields -0.56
